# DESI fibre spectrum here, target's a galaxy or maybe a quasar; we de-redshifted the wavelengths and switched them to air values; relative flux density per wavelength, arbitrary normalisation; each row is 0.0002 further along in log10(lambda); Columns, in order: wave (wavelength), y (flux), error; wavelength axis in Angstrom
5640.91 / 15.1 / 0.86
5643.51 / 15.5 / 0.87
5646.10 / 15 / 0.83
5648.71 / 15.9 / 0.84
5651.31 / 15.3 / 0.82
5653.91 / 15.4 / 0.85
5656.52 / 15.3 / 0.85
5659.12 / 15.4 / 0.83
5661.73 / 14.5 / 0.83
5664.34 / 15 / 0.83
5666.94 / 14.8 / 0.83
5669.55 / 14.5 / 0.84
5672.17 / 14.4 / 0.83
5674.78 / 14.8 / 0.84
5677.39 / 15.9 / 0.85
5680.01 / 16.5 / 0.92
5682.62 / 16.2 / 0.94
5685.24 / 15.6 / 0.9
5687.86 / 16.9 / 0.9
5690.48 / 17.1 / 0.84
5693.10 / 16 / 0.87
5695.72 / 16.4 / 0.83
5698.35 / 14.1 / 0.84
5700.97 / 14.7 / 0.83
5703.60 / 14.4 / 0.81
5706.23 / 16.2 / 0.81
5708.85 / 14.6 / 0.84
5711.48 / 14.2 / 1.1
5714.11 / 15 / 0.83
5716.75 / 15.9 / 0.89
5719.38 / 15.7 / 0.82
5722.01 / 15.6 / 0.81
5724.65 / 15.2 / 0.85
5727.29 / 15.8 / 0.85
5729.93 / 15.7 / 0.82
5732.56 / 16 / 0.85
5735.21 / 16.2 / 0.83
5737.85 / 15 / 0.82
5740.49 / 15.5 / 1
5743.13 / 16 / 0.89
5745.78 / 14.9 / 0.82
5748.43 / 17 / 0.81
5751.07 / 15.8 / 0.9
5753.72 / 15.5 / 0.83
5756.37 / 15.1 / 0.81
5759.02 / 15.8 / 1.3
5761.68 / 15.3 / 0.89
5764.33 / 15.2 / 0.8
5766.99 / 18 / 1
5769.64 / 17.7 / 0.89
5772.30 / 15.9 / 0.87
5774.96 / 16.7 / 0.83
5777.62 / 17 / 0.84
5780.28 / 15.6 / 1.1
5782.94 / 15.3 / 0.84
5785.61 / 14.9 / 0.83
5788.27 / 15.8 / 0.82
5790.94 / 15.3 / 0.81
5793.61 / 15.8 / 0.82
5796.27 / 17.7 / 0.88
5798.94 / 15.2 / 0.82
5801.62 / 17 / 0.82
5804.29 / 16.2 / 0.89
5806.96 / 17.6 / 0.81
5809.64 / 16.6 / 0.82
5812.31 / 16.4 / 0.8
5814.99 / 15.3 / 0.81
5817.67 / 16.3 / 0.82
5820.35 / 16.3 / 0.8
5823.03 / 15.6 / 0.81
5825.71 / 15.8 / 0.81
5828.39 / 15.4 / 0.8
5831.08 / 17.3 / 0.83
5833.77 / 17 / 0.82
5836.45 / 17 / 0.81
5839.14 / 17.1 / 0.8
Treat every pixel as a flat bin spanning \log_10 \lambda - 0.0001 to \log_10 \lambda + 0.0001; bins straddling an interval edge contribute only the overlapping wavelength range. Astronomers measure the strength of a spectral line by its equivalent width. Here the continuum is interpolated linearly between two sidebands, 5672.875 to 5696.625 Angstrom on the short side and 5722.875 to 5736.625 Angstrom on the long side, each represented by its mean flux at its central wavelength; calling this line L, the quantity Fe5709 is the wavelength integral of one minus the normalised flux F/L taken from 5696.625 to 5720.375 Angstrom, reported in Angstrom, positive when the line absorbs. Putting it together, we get 1.4 Angstrom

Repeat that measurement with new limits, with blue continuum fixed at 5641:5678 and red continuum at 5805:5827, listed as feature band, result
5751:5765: 0.3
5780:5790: 0.4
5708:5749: 0.3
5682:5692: -0.8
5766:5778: -0.8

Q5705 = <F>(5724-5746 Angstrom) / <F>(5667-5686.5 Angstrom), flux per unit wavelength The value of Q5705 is 1.02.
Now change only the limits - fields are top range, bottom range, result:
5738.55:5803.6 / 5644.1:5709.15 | 1.04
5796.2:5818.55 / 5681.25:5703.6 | 1.04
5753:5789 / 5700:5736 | 1.04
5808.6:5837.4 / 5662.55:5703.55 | 1.05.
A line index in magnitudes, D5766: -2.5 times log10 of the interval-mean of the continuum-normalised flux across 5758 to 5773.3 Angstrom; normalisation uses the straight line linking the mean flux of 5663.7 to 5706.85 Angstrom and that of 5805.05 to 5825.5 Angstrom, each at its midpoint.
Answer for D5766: -0.02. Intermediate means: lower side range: 15.5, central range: 16.3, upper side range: 16.3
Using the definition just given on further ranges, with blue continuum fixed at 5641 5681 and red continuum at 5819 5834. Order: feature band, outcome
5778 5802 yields 0.01 mag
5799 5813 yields -0.04 mag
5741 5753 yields -0.01 mag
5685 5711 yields -0.01 mag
